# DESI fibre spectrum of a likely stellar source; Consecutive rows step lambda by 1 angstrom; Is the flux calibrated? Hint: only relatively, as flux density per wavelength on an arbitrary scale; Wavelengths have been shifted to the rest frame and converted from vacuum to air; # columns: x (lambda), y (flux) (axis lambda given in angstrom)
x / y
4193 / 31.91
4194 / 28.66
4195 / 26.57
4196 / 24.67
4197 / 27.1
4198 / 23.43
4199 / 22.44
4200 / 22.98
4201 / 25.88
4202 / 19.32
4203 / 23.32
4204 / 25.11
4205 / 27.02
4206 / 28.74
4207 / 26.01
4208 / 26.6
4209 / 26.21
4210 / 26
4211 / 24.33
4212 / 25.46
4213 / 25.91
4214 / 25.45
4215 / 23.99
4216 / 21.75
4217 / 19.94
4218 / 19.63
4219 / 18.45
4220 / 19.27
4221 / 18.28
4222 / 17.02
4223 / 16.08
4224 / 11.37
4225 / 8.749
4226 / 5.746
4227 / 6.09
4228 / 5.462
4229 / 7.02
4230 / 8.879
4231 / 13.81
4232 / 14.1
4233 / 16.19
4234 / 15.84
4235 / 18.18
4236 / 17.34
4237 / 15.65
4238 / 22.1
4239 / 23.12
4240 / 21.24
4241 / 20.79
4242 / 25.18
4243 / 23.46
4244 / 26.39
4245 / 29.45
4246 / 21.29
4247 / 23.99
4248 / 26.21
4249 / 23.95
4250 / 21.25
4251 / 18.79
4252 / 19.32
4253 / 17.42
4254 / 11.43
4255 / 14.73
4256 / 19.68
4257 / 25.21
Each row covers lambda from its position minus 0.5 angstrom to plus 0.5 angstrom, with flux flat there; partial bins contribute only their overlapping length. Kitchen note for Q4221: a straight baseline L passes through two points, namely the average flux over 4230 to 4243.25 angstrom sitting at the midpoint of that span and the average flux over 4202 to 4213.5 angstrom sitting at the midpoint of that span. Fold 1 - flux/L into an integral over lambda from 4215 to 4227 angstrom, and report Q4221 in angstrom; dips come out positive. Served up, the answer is 3.5 angstrom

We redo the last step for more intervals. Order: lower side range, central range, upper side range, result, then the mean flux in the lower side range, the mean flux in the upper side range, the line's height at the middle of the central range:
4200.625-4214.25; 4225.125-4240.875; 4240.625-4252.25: 6.5 angstrom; 25.4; 23.5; 24.1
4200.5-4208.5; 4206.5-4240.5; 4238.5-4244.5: 8.9 angstrom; 25.2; 23.4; 24.3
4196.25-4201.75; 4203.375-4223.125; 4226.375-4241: -2.7 angstrom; 24.2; 14.8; 20.3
